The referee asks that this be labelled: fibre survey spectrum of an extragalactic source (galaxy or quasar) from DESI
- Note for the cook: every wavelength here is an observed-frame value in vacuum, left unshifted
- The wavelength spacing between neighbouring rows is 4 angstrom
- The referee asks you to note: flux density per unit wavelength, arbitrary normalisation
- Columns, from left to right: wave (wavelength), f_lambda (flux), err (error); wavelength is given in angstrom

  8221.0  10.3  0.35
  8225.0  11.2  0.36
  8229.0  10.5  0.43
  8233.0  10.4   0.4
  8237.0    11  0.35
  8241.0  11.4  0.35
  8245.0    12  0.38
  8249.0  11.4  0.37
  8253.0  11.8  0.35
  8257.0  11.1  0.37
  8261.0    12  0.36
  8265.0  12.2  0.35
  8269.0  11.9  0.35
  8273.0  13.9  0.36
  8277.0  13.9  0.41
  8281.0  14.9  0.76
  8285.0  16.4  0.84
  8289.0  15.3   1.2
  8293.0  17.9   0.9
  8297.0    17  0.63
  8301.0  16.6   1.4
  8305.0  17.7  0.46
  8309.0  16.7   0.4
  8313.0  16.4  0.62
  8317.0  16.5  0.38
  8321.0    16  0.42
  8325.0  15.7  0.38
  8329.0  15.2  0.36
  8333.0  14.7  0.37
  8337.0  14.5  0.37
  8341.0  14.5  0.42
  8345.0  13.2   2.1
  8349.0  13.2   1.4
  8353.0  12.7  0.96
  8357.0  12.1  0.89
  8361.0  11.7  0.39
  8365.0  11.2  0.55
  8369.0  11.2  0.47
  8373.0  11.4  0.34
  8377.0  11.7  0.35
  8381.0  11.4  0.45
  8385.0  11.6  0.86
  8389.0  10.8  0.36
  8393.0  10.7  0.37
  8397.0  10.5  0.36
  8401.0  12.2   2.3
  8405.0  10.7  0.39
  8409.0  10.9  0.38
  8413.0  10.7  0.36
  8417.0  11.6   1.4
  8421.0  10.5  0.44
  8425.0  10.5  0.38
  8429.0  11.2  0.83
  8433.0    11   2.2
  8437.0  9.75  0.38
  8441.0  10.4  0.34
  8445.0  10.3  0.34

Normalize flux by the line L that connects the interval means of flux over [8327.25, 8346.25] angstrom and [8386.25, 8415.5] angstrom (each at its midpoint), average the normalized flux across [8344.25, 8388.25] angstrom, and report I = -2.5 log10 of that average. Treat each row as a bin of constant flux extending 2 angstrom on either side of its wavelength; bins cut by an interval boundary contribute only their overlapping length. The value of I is 0.08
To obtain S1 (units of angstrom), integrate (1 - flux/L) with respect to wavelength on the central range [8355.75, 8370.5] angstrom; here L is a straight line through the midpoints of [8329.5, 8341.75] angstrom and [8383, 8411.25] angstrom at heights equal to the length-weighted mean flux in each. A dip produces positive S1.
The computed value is 1.7 angstrom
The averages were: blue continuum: 14.7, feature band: 11.5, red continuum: 11.1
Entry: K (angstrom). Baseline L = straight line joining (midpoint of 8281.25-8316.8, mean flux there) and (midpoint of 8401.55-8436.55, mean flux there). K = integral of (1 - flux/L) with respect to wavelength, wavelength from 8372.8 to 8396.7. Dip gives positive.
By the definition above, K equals 2.55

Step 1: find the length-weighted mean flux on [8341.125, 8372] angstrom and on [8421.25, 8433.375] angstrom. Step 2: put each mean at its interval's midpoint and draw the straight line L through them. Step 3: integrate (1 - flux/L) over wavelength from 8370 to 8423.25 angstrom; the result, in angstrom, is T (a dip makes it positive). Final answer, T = 1.6 angstrom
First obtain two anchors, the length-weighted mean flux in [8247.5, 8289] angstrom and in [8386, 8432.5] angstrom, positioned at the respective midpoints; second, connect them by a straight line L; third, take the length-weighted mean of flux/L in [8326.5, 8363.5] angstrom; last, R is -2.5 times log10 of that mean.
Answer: -0.14 mag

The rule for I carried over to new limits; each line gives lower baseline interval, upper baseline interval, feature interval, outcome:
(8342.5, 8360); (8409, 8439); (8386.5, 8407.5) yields 0.05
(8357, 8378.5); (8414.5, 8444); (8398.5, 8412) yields -0.02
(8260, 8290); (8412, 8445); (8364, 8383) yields 0.04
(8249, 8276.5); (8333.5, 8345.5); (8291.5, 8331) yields -0.22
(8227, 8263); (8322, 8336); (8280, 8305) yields -0.22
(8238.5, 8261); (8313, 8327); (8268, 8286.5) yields -0.07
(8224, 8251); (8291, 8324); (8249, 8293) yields 0.04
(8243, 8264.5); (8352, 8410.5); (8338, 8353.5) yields -0.18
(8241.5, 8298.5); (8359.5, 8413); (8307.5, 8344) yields -0.24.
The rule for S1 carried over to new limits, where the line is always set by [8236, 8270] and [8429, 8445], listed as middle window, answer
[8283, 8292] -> -3.7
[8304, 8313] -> -4.5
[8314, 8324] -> -4.4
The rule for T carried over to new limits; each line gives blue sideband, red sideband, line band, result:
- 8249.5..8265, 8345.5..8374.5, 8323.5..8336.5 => -3.5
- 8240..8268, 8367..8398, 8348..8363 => -1.4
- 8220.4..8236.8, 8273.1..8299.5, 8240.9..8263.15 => 1.9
